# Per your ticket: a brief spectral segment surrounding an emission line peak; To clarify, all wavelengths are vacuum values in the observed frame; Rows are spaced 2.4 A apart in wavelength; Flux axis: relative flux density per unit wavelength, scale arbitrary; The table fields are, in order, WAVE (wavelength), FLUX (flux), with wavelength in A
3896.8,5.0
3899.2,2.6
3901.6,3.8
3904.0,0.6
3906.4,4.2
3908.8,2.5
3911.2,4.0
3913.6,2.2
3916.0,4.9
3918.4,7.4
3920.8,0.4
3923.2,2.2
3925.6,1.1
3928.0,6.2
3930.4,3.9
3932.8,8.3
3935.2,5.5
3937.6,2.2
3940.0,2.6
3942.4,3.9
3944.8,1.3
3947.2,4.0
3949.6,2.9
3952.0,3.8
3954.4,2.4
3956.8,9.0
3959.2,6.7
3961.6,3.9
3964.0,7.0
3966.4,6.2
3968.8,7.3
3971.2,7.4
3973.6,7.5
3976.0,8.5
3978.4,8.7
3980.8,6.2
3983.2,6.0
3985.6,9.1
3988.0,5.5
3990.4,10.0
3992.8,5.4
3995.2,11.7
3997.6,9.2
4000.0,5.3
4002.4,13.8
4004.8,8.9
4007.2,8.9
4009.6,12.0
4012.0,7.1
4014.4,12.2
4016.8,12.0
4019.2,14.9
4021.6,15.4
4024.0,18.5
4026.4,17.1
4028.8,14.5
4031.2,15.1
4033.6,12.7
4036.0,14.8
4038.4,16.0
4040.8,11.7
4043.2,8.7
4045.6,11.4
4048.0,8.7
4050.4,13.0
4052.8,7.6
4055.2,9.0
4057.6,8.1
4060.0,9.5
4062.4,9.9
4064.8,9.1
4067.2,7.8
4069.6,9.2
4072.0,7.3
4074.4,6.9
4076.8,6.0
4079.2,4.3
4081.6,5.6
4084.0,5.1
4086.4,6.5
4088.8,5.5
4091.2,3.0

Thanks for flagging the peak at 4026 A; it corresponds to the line C IV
